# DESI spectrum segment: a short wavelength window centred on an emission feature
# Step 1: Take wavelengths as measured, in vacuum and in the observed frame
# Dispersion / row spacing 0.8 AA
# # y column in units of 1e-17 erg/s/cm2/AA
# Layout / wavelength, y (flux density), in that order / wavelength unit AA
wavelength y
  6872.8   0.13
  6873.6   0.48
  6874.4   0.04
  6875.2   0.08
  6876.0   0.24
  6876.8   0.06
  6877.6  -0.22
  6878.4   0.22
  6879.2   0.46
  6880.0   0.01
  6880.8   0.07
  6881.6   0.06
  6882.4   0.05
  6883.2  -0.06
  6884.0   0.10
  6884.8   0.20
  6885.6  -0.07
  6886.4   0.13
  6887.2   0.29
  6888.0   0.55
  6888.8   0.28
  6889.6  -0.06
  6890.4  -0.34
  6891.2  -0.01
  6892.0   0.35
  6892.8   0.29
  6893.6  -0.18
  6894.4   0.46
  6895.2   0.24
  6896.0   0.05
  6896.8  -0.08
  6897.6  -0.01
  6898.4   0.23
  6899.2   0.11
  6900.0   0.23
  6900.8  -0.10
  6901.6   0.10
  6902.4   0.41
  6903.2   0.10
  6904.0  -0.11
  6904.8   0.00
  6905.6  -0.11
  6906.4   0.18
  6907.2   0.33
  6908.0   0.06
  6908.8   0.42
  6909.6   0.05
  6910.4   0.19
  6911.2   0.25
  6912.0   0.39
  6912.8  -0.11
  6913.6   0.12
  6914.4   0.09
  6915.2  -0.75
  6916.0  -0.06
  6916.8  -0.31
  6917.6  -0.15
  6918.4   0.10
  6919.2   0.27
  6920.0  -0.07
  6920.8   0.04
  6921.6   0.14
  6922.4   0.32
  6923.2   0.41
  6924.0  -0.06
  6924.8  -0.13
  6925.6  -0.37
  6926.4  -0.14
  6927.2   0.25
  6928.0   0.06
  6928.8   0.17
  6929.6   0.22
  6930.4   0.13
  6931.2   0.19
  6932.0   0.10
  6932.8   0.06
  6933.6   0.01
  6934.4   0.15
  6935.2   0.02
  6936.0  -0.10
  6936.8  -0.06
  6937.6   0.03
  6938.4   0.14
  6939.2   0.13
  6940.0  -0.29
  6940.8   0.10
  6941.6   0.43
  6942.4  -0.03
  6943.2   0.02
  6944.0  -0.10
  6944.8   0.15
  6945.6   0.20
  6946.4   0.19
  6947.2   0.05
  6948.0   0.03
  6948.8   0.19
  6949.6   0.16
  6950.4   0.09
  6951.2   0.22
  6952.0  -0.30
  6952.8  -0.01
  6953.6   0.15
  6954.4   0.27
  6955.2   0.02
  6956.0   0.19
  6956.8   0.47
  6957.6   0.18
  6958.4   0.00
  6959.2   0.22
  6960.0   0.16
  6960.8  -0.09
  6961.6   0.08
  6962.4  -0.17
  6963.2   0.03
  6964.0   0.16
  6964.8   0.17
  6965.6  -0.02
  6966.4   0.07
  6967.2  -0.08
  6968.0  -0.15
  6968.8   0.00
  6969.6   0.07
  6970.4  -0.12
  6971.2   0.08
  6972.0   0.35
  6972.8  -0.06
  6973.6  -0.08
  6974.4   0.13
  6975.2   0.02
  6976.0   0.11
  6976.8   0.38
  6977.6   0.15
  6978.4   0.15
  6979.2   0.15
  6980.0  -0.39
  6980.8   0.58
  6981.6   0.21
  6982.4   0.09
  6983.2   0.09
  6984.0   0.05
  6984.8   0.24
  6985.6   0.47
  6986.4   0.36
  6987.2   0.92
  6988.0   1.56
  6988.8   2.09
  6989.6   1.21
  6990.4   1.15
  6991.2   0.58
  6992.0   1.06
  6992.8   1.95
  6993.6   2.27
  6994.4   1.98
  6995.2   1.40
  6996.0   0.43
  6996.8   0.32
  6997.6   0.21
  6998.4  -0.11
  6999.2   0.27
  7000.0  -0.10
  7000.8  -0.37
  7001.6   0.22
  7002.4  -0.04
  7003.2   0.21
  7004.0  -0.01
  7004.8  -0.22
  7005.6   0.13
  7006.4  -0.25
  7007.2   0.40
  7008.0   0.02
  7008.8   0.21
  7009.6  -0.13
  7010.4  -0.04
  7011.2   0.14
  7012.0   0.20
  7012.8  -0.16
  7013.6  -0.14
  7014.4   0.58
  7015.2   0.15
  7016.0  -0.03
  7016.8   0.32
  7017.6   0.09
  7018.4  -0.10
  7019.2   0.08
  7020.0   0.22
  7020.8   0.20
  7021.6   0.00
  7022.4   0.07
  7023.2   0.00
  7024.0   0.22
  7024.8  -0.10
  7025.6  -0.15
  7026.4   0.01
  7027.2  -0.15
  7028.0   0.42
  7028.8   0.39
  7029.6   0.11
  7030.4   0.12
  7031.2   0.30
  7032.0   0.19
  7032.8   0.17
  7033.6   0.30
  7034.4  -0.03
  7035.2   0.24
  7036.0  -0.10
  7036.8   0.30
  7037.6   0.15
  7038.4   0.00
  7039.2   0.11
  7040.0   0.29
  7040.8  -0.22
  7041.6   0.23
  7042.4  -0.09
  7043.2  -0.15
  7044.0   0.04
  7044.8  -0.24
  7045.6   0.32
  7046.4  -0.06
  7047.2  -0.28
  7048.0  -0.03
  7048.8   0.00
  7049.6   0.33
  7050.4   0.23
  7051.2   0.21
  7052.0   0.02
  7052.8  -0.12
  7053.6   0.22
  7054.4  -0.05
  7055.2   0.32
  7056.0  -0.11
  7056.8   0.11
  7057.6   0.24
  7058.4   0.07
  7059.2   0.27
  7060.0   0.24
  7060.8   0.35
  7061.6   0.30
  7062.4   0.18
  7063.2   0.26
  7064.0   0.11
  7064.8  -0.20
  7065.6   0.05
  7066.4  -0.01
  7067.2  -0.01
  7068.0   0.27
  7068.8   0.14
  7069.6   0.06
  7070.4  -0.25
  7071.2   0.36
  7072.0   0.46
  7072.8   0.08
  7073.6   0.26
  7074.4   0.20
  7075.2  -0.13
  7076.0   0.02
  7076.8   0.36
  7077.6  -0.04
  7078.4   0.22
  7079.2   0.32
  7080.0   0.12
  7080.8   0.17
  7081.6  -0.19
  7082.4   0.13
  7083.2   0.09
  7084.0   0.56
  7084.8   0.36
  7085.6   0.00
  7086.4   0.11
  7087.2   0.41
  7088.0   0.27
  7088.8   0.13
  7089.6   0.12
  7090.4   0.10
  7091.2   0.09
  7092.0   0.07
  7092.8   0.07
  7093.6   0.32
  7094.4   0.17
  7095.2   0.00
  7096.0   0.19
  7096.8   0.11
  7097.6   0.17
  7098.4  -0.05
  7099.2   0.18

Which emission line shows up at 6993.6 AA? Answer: [O II]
